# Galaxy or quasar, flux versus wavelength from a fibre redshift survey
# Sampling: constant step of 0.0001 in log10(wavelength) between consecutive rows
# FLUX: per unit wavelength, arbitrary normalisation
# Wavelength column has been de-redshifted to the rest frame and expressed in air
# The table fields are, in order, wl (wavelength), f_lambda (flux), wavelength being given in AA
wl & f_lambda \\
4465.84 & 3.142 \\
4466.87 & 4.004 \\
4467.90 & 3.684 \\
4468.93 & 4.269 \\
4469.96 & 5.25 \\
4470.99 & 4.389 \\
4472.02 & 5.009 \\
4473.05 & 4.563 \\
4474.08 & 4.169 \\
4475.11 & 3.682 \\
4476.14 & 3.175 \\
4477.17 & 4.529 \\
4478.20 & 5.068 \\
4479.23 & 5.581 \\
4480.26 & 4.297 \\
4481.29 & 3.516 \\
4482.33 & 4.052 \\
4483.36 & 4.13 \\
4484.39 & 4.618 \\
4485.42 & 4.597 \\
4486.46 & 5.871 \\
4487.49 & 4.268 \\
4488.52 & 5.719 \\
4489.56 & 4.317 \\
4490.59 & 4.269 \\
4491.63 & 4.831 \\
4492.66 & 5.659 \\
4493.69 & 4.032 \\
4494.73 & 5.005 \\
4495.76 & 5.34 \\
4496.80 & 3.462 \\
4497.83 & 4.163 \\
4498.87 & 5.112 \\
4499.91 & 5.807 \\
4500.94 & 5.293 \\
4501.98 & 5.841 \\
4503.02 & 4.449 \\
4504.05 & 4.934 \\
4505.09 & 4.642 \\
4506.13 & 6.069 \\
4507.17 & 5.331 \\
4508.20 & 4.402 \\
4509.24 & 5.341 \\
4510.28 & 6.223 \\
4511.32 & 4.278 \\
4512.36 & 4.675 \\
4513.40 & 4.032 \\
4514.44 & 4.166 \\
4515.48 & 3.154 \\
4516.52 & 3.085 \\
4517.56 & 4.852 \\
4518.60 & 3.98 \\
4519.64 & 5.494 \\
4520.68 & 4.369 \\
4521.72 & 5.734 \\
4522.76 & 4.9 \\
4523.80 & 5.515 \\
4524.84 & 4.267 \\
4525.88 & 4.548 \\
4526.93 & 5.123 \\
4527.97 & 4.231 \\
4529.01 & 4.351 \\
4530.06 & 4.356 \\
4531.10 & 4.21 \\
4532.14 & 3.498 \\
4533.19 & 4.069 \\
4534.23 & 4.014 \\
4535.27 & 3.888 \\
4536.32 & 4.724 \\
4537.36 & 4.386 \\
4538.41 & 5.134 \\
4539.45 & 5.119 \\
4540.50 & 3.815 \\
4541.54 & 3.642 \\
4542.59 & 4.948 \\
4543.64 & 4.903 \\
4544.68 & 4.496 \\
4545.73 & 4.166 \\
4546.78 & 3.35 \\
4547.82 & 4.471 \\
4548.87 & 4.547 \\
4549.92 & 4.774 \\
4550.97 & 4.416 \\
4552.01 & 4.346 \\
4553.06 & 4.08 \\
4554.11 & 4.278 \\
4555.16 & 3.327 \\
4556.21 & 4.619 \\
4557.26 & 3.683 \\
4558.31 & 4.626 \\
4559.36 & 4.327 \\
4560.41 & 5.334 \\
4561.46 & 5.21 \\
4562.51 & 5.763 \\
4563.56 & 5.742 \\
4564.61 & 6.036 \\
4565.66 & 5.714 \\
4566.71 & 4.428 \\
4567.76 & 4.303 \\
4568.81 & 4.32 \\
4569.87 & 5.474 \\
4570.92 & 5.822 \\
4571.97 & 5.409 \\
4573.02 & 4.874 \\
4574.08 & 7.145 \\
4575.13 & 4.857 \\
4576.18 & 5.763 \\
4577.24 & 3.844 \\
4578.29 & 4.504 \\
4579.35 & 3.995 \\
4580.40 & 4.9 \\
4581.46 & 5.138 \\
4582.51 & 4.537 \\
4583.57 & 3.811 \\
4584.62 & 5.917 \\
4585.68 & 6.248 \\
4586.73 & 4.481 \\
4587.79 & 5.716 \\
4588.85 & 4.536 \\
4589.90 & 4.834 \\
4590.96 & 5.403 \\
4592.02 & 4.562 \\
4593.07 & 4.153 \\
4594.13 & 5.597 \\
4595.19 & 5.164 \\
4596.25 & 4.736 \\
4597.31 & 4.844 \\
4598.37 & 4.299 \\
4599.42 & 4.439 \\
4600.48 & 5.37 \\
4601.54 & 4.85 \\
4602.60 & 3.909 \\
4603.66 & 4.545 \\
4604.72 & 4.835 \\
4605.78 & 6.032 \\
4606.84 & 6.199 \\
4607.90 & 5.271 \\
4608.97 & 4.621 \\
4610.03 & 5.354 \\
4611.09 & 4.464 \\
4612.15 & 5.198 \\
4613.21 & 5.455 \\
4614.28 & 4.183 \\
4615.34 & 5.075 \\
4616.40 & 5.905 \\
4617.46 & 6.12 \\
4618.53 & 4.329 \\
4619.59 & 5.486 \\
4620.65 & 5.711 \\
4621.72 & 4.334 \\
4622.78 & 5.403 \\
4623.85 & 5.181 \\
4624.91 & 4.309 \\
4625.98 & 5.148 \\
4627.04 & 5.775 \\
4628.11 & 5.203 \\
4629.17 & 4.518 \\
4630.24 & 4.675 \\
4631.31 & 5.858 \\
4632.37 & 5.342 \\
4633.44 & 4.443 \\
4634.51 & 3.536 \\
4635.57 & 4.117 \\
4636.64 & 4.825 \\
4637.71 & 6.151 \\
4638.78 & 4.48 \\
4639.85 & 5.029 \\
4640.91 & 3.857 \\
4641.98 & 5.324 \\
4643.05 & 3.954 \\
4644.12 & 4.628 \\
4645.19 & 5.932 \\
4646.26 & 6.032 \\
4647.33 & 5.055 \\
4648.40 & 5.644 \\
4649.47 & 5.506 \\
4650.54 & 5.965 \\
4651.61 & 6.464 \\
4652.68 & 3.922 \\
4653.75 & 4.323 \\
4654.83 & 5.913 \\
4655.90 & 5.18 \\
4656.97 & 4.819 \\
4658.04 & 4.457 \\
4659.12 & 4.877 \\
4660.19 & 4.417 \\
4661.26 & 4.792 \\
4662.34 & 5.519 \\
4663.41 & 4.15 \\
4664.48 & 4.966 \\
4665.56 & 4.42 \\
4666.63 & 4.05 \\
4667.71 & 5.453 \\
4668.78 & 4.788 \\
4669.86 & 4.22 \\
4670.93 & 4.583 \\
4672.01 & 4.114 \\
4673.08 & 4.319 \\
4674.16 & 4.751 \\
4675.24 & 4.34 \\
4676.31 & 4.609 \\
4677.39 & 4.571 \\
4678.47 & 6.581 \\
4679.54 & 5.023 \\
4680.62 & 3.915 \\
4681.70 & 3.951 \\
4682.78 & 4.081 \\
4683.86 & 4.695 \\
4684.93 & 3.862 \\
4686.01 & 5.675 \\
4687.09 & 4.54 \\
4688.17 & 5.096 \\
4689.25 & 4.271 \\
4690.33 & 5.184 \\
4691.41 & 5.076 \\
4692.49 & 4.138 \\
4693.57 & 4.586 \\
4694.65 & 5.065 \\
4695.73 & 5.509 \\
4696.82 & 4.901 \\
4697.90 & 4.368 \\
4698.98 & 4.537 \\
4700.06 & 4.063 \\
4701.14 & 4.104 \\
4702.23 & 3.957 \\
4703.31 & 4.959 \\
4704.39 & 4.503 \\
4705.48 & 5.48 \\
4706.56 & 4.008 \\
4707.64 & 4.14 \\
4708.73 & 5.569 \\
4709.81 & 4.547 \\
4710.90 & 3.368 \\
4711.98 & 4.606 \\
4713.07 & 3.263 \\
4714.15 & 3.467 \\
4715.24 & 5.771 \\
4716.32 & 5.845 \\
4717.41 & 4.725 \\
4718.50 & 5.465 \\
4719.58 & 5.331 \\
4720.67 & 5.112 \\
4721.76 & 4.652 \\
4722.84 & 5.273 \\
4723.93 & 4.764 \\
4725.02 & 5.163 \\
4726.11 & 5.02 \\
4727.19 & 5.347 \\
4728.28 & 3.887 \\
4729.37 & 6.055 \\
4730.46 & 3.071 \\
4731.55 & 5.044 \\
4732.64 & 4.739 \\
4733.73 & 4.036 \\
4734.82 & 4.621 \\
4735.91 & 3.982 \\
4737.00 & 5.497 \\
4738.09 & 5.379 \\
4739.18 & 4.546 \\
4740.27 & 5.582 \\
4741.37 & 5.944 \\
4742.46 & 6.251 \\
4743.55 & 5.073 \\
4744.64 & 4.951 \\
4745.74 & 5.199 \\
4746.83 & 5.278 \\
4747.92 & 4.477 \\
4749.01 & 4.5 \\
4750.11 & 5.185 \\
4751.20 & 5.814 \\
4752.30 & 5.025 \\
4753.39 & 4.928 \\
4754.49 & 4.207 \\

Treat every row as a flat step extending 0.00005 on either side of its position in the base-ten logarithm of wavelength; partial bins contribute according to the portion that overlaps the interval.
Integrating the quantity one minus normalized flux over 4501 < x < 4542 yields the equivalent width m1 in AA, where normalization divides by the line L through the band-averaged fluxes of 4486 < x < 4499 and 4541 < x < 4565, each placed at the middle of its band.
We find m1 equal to 0.6 AA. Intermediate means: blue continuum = 4.76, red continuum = 4.56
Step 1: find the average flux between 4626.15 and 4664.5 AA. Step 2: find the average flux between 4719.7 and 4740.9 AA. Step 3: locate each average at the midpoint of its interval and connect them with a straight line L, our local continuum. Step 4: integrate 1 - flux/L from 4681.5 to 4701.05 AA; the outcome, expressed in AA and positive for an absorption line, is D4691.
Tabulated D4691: 1.1 AA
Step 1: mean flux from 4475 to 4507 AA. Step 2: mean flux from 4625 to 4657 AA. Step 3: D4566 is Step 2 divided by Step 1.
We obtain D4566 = 1.06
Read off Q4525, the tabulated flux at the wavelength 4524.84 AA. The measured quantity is 4.267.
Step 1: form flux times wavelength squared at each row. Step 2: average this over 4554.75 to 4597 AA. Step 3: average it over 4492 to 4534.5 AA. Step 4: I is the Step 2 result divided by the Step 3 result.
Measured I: 1.09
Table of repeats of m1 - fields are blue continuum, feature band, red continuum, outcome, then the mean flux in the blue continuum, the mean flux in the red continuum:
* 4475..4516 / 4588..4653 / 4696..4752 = -3.5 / 4.71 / 4.82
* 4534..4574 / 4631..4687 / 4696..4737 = -2.0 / 4.68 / 4.66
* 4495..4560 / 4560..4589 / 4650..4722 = -3.5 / 4.54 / 4.72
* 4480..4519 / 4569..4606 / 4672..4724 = -2.3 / 4.68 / 4.67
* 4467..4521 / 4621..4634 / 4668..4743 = -0.9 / 4.63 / 4.73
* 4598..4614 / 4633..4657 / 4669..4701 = -1.0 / 4.98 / 4.64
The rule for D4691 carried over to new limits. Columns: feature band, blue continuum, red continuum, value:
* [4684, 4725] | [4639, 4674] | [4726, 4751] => 1.9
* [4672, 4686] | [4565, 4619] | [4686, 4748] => 0.8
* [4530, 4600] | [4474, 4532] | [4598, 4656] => 2.0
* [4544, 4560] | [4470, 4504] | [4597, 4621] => 2.1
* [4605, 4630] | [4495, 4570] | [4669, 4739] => -2.8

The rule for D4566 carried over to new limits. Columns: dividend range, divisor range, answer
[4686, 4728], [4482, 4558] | 1.04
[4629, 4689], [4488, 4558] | 1.06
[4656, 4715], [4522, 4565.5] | 1.01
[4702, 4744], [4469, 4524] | 1.03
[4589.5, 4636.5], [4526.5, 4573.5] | 1.08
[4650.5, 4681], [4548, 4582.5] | 0.99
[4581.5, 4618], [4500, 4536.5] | 1.08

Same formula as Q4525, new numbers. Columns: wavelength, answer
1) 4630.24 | 4.675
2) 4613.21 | 5.455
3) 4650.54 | 5.965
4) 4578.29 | 4.504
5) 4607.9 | 5.271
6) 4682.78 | 4.081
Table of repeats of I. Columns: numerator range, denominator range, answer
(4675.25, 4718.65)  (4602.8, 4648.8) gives 0.95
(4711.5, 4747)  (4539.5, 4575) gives 1.12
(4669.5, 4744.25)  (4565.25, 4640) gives 0.99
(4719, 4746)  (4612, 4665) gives 1.03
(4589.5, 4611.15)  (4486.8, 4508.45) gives 1.05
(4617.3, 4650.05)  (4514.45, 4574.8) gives 1.13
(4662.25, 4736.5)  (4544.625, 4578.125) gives 1.03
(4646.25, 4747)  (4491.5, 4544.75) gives 1.12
